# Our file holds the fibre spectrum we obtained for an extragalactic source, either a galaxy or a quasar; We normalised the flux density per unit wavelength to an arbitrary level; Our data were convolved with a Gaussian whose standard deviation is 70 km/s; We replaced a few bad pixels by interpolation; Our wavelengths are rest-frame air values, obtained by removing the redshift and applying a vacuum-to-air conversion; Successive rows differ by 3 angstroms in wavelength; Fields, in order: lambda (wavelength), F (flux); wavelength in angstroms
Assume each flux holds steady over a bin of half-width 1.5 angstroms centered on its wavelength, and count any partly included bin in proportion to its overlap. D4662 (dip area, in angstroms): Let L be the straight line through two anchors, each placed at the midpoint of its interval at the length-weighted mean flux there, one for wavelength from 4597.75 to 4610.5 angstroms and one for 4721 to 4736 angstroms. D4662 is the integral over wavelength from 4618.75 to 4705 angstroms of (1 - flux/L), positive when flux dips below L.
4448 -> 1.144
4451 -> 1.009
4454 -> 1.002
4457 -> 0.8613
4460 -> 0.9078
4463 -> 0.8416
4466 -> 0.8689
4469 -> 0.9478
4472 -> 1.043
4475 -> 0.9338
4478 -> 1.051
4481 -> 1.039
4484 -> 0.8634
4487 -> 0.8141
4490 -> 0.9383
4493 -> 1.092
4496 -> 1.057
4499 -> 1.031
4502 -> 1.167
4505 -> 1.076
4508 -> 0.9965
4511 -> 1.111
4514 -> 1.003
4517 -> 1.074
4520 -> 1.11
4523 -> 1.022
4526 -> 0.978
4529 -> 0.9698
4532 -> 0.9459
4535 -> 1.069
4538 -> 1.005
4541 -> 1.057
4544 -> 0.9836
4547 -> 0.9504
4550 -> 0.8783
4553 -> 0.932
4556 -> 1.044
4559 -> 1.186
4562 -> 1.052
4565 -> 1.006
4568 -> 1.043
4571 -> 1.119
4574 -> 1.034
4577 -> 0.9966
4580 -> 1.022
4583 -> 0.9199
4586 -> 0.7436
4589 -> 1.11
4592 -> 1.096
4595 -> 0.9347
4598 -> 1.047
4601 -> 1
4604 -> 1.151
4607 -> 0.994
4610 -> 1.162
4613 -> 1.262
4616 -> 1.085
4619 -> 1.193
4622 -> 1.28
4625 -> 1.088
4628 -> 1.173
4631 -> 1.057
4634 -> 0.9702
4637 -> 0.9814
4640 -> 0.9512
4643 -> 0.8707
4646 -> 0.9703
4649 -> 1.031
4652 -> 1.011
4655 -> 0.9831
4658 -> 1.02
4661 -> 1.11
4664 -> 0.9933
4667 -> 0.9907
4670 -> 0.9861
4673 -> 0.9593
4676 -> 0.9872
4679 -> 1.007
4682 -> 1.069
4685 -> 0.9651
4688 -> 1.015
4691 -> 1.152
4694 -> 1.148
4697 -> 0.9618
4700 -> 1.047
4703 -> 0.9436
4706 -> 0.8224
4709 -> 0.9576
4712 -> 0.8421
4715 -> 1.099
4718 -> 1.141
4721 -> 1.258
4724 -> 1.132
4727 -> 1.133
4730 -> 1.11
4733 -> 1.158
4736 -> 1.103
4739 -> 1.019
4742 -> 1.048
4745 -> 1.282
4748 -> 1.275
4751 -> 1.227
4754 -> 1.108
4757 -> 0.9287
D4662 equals 5.7 angstroms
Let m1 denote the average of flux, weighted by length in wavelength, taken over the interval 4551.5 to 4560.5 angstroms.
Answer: 1.05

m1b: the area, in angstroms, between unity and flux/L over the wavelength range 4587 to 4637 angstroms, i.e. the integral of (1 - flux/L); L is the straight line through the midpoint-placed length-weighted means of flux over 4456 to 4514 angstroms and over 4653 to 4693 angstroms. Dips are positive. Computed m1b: -4.2 angstroms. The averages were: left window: 0.983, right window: 1.02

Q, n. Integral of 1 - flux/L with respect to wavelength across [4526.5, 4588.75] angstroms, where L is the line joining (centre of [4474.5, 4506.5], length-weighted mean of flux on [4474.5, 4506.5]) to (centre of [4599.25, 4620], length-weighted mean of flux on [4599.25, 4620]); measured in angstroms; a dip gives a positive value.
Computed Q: 4.1 angstroms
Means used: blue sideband 1.01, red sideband 1.12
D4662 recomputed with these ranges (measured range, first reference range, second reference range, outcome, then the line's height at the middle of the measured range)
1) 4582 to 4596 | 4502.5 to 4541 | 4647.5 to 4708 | 0.83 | 1.02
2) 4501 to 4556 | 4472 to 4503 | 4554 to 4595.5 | -0.44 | 1.01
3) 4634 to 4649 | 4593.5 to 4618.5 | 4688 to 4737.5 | 1.70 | 1.08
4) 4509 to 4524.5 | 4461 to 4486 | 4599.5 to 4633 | -0.95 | 1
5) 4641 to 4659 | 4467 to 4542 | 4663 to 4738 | 0.94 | 1.03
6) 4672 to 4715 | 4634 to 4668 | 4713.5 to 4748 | 2.99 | 1.07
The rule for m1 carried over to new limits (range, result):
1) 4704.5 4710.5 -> 0.89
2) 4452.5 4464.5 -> 0.903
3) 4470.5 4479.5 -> 1.01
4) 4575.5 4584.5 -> 0.98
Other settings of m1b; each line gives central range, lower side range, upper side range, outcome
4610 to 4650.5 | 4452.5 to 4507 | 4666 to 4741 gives -2.2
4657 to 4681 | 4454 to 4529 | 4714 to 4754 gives 2.2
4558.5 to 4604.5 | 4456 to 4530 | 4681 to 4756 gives 0.2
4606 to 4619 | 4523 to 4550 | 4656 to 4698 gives -1.7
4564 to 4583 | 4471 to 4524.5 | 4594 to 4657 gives 0.3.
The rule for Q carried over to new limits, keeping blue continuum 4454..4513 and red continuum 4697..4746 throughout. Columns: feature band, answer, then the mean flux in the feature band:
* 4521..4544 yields -0.20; 1.01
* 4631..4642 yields 0.62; 0.975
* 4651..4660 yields 0.26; 1.01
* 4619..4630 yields -1.57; 1.18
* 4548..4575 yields -0.61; 1.03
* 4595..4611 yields -0.51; 1.06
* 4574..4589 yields 0.95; 0.951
